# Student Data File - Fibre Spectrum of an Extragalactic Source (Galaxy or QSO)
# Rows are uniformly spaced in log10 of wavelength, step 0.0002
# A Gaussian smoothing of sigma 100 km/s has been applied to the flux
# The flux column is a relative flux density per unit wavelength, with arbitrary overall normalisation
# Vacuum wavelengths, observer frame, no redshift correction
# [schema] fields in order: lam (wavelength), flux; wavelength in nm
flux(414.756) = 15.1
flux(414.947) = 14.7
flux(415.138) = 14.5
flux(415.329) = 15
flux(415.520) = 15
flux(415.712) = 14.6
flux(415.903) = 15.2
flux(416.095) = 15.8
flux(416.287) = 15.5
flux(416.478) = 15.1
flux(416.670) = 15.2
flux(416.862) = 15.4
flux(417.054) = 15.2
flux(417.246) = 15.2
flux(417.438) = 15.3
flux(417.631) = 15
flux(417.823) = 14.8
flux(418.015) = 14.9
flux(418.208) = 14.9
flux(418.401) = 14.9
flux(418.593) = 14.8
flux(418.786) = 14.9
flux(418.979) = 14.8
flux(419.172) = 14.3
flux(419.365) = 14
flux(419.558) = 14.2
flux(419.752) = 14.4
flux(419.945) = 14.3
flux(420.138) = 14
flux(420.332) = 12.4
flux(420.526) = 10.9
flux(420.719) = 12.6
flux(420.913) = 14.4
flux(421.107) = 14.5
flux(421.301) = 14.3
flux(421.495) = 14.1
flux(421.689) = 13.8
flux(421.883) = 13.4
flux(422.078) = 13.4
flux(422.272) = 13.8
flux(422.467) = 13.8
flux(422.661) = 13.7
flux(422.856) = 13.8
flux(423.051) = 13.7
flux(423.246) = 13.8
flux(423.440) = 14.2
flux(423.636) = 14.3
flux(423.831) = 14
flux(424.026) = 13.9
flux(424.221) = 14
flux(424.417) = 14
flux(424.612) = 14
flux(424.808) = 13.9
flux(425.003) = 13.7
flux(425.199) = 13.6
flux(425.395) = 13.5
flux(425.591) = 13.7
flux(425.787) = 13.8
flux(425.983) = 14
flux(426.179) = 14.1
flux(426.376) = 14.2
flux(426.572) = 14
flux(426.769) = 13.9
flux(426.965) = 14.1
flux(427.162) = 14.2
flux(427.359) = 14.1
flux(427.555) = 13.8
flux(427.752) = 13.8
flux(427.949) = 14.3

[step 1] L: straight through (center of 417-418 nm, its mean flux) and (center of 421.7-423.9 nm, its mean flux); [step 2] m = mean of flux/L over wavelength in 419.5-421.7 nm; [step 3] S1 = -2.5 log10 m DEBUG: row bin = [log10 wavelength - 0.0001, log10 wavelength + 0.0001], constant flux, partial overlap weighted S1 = 0.05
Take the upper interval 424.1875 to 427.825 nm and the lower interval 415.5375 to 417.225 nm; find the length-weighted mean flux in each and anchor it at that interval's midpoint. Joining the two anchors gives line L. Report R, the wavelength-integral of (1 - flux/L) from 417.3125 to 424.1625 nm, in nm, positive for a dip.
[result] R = 0.267 nm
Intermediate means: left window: 15.2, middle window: 14.1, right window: 13.9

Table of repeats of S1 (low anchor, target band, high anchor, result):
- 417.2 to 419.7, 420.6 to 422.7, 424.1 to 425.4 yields 0.04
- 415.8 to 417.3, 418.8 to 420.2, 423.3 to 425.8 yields 0.04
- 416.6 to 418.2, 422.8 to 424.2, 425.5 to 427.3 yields 0.03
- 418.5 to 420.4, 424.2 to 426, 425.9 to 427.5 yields 0.02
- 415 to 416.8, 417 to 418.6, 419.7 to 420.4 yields -0.04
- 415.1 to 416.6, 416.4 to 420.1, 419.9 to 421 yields -0.06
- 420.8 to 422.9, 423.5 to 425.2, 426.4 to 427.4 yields 0.00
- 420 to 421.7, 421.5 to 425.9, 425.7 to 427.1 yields -0.01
